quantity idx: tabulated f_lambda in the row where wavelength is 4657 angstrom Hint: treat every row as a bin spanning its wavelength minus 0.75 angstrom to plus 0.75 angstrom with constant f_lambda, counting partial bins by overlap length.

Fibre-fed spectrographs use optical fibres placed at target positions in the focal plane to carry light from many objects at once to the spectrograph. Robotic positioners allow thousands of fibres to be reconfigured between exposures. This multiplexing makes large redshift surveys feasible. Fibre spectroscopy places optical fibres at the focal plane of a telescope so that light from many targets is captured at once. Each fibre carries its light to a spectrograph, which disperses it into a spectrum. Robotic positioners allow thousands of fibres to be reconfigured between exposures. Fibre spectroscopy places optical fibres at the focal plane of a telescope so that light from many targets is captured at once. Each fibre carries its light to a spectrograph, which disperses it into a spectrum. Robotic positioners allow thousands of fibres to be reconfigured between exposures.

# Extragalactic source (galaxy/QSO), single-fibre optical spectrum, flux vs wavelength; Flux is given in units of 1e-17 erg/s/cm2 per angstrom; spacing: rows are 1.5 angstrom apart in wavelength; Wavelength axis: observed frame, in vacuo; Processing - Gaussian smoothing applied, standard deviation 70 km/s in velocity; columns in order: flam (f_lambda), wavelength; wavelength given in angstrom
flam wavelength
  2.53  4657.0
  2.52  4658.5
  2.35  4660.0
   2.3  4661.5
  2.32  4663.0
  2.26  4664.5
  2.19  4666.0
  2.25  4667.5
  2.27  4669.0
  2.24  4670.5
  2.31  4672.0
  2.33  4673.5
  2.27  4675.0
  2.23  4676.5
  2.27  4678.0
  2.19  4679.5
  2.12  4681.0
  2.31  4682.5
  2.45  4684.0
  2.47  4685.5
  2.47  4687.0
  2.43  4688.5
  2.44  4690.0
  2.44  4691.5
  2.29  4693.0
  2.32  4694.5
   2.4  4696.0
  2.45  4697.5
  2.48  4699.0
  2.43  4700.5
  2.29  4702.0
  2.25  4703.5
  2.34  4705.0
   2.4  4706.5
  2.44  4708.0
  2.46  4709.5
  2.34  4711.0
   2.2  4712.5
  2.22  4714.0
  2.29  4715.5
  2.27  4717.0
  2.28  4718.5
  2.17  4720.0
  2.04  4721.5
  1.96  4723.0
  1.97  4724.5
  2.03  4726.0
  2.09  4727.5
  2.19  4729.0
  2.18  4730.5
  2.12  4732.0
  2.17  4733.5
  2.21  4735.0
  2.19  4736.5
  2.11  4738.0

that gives 2.53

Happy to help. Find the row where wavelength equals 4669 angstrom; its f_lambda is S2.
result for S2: 2.27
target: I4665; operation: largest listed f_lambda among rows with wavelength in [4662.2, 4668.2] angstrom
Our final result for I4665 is 2.32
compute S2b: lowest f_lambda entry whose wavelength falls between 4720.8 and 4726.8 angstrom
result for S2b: 1.96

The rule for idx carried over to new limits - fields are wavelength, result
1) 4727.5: 2.09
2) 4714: 2.22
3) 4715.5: 2.29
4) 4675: 2.27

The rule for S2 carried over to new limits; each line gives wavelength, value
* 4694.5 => 2.32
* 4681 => 2.12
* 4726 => 2.03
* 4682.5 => 2.31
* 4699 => 2.48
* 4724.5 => 1.97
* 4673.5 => 2.33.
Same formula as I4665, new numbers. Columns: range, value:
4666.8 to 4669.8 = 2.27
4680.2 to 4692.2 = 2.47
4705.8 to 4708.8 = 2.44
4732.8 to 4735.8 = 2.21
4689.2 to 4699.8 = 2.48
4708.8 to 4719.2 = 2.46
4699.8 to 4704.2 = 2.43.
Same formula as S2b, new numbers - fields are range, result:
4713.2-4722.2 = 2.04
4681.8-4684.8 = 2.31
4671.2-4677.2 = 2.23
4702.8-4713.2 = 2.2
